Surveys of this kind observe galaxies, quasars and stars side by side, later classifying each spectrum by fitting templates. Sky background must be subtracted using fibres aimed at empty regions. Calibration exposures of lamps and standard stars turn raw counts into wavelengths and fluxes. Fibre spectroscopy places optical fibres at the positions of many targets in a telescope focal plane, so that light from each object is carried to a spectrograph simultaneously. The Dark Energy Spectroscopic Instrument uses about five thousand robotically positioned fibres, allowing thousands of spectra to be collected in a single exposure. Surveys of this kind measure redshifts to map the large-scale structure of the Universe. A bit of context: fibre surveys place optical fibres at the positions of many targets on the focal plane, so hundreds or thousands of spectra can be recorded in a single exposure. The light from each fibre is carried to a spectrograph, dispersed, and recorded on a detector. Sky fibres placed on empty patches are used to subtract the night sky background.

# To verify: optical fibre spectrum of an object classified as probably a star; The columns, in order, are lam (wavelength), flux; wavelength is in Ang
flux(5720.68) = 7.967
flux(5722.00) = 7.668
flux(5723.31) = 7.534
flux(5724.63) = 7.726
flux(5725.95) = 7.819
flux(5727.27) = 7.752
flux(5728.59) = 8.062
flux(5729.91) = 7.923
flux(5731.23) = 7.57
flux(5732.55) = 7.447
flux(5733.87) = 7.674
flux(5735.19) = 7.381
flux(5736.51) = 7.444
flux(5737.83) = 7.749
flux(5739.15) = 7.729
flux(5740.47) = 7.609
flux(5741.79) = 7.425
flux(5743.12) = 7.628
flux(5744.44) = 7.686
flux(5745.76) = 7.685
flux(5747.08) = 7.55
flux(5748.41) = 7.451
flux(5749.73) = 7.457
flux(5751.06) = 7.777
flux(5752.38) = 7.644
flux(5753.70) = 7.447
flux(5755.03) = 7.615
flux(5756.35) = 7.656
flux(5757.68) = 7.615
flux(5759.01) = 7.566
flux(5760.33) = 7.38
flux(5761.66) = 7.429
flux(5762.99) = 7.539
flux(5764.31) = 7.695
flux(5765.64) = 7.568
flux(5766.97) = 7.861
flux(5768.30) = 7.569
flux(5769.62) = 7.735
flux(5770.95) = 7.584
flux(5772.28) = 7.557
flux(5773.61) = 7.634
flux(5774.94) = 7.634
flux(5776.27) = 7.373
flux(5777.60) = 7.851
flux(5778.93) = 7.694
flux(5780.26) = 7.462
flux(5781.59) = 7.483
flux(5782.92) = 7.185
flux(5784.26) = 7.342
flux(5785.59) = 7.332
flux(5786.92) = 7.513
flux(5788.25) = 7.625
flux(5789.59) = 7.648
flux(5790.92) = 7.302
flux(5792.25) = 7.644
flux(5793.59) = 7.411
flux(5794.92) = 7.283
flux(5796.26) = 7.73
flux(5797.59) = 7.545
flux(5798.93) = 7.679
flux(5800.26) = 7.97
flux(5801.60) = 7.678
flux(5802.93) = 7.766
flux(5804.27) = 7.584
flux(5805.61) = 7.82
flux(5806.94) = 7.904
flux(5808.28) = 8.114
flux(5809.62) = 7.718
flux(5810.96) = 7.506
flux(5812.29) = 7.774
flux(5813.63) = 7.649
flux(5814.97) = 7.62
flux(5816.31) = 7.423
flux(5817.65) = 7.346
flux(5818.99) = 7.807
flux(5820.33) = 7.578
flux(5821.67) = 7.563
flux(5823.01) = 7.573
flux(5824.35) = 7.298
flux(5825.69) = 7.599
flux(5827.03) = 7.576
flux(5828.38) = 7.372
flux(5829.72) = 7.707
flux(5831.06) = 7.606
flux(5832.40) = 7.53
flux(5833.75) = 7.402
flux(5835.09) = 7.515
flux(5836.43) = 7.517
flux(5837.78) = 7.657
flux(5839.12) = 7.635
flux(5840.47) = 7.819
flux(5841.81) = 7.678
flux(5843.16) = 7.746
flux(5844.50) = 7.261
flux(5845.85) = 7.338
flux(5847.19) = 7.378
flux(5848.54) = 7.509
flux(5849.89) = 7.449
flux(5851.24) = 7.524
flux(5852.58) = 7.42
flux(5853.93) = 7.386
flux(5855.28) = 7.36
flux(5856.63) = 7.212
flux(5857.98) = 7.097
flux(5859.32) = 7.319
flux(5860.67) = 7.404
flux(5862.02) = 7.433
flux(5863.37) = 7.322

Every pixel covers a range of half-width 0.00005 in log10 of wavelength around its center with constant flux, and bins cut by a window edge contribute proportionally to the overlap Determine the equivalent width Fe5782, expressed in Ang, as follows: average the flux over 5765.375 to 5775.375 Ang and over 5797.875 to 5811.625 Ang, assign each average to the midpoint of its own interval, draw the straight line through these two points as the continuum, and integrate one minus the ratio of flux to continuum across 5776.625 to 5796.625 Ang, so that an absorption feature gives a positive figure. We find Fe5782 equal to 0.5 Ang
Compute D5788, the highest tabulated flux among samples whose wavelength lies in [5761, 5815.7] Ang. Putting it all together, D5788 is 8.114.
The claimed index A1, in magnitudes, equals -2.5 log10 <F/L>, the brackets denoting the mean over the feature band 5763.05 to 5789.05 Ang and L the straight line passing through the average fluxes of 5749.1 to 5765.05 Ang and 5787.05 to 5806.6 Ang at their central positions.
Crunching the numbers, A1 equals 0.00 mag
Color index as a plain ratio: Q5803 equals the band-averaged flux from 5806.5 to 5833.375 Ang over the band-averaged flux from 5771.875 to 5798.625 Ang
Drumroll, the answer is 1.0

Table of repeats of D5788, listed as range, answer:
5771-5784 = 7.851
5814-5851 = 7.819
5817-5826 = 7.807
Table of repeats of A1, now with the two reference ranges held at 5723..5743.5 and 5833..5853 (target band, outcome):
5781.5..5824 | 0.00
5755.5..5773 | 0.00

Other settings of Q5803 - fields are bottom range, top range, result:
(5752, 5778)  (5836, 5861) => 0.98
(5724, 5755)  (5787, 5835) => 1.00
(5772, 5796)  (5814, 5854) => 1.00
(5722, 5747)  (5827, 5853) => 0.98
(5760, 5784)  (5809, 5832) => 1.00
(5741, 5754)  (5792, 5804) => 1.01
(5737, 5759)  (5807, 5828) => 1.00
